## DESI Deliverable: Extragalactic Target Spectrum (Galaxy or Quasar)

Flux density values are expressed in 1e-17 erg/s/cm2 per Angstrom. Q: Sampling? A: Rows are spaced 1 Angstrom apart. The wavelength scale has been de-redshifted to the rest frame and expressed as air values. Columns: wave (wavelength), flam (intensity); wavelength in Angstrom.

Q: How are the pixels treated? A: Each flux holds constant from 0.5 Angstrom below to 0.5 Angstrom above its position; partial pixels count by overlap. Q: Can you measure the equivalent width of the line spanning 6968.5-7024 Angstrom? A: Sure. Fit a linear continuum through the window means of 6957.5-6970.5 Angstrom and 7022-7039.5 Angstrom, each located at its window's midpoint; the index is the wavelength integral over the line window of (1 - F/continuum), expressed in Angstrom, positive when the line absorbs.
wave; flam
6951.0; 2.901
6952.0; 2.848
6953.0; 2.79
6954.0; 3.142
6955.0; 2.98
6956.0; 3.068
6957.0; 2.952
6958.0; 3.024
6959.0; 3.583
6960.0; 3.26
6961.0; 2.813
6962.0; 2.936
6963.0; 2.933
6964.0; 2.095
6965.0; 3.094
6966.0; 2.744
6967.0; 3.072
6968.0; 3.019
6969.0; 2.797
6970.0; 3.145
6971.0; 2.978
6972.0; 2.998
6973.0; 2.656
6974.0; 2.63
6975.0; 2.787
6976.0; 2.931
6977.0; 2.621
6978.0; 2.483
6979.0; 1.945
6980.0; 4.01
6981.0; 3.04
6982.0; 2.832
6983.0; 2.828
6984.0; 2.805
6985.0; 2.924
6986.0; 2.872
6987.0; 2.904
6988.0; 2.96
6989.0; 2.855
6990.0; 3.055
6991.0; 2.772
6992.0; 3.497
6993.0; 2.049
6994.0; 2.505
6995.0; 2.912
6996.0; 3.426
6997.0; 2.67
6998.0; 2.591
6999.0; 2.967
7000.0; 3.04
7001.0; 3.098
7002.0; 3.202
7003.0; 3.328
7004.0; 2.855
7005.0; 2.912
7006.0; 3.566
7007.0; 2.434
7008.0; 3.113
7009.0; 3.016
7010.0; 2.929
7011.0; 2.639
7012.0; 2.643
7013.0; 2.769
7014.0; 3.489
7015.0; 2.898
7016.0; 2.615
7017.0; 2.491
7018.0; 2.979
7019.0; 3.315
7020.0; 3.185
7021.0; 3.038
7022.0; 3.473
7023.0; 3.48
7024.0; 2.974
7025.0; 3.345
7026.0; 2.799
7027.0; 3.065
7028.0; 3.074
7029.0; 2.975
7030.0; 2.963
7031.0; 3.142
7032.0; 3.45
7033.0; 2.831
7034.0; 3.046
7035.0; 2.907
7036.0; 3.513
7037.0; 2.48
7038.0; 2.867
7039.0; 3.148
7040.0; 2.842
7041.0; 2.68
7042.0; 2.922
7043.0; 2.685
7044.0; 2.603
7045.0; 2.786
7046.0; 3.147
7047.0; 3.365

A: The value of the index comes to 1.7 Angstrom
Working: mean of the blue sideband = 2.96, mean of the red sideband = 3.07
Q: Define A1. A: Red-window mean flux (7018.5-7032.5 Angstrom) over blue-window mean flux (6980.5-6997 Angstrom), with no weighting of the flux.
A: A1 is 1.10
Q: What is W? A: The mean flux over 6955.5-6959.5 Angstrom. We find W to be 3.16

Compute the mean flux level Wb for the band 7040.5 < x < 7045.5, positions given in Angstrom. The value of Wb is 2.74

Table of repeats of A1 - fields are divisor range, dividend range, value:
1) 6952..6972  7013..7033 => 1.04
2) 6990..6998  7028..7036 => 1.09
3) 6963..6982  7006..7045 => 1.05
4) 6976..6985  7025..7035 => 1.08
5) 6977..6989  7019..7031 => 1.09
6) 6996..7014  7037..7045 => 0.95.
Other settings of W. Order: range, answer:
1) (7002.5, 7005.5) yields 3.03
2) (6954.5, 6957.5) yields 3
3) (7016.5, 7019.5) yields 2.93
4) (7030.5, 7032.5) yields 3.3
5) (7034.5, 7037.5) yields 2.97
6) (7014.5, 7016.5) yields 2.76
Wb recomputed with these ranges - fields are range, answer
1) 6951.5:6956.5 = 2.97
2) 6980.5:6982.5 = 2.94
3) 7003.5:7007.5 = 2.94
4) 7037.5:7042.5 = 2.89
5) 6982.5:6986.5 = 2.86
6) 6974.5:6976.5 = 2.86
